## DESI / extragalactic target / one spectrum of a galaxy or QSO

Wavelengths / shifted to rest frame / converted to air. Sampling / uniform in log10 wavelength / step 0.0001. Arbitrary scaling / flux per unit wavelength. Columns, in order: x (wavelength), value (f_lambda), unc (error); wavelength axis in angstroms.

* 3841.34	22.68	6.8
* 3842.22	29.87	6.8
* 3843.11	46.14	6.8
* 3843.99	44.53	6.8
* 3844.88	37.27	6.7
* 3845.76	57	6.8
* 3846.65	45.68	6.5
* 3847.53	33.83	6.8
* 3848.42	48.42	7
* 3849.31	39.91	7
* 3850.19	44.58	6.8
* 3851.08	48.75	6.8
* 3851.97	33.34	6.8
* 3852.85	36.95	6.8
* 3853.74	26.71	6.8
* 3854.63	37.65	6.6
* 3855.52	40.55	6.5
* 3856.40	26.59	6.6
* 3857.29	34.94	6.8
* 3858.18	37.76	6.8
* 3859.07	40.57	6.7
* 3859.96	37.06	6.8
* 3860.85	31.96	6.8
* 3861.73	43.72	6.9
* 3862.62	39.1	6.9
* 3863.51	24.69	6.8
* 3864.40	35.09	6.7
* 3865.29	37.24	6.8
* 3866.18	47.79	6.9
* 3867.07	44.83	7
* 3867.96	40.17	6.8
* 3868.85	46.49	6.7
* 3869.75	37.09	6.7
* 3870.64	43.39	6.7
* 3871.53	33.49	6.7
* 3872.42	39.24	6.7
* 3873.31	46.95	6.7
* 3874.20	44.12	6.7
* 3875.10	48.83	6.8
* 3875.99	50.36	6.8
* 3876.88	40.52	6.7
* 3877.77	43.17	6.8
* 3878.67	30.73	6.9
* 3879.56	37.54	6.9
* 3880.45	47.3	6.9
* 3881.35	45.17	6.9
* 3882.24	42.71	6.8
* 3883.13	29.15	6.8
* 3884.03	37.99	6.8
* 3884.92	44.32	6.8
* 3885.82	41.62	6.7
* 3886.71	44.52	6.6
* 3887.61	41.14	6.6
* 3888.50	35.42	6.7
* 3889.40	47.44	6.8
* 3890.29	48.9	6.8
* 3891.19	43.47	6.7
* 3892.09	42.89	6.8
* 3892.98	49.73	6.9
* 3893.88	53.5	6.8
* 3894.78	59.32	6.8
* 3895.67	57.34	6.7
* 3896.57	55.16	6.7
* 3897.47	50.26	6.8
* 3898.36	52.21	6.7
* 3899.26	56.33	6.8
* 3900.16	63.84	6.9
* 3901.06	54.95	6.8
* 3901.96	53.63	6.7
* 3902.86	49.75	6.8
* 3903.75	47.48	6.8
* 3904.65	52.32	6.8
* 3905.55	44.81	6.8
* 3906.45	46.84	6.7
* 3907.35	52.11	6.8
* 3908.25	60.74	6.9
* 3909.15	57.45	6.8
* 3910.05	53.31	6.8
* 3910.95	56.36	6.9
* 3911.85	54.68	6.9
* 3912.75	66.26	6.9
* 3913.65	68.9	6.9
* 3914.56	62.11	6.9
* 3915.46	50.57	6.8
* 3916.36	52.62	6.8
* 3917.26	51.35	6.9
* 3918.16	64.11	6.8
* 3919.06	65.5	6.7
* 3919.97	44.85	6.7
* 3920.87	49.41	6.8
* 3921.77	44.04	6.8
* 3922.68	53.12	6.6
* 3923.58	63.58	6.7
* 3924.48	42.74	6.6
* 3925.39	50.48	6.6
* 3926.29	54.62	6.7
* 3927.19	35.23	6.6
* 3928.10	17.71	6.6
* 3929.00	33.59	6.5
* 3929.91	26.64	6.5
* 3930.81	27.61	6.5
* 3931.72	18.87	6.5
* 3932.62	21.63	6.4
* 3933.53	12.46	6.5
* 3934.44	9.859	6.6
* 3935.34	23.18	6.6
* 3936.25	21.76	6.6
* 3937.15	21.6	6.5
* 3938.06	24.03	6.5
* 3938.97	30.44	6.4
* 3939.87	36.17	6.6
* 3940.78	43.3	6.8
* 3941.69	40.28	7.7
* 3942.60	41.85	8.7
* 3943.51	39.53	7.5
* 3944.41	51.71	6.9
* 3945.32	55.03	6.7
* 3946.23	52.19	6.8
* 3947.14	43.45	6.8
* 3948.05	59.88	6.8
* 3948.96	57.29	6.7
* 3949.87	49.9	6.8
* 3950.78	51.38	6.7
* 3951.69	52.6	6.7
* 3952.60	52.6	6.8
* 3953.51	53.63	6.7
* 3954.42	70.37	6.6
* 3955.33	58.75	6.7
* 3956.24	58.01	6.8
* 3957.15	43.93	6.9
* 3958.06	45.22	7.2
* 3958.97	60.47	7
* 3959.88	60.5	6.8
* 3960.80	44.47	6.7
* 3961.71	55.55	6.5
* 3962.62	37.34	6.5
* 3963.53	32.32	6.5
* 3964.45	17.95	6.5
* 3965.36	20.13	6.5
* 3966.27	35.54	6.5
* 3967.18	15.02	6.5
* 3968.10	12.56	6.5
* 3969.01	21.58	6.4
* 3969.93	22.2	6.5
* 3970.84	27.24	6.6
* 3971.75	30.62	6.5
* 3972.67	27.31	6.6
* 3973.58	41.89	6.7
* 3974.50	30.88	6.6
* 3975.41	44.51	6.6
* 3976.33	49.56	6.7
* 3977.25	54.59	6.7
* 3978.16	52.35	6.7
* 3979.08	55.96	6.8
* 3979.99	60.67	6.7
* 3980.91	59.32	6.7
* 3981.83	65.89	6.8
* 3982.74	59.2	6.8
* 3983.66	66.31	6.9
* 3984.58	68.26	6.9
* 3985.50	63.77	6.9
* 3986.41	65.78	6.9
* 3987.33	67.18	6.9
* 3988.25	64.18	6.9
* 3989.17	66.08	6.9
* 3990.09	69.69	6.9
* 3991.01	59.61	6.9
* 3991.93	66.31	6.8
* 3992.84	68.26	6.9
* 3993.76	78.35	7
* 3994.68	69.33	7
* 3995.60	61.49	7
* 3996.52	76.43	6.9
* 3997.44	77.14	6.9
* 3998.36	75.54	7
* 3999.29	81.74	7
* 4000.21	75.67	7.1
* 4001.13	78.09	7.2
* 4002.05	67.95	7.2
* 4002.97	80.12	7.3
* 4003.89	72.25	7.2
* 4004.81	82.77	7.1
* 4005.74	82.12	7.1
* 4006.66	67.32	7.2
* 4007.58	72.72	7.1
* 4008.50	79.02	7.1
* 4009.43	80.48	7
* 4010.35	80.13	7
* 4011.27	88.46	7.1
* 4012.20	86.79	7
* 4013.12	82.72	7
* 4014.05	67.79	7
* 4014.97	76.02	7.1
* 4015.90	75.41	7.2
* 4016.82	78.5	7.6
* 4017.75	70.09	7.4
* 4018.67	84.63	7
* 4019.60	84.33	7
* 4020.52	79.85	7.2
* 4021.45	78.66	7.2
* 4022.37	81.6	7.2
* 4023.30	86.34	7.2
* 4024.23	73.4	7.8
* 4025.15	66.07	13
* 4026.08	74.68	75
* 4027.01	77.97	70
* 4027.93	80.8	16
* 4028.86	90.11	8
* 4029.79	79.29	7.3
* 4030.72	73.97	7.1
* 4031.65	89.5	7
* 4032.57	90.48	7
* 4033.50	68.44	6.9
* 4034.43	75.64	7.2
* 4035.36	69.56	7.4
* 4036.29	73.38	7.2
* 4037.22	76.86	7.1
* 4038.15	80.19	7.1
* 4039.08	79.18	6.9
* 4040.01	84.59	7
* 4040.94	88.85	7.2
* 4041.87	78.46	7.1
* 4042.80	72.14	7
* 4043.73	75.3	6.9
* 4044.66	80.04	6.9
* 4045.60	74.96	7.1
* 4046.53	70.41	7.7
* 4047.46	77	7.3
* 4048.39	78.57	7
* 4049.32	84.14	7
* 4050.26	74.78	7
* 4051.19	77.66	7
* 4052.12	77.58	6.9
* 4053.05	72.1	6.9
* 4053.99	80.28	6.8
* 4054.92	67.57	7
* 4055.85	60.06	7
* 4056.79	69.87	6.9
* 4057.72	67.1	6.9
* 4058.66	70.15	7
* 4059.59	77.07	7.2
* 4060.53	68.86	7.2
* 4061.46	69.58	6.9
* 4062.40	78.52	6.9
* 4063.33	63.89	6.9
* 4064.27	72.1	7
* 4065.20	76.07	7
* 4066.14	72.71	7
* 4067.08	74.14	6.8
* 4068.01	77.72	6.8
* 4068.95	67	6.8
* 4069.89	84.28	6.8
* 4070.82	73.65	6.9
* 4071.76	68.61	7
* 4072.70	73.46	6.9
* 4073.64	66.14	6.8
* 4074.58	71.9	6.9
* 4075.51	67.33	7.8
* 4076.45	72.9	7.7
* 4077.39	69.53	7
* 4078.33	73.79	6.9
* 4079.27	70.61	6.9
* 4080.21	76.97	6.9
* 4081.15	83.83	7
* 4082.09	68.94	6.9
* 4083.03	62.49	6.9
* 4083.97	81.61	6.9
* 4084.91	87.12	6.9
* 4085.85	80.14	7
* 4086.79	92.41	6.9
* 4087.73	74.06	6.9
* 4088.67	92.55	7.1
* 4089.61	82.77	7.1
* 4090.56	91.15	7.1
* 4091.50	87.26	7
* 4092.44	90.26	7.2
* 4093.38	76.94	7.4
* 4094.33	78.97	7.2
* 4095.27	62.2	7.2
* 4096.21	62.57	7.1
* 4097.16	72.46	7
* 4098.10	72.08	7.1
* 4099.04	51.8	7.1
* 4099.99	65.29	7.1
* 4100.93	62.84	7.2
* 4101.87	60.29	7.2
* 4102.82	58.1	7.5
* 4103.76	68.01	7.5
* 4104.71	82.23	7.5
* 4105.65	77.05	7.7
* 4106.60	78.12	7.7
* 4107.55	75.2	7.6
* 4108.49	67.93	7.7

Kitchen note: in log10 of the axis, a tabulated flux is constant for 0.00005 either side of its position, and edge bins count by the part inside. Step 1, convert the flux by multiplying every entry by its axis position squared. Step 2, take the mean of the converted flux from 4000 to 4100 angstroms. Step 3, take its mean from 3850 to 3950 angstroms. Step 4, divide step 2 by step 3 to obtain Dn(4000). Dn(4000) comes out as 1.88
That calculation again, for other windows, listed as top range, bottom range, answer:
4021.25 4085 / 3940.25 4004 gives 1.47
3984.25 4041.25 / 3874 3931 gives 1.66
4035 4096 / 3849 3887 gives 2.11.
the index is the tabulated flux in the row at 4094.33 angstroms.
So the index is 78.97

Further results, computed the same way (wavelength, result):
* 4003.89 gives 72.25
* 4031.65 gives 89.5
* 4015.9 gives 75.41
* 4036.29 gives 73.38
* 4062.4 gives 78.52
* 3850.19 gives 44.58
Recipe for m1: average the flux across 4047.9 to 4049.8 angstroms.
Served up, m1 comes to 81.1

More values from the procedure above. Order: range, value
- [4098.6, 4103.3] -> 59.8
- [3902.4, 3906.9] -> 48.3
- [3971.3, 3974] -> 33.2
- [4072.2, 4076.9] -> 70.3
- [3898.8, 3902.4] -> 57.1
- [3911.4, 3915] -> 62.9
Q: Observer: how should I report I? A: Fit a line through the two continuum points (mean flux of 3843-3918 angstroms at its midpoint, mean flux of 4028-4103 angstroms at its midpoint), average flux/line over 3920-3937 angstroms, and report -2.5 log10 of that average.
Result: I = 0.49 mag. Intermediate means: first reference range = 45.5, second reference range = 75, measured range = 33.8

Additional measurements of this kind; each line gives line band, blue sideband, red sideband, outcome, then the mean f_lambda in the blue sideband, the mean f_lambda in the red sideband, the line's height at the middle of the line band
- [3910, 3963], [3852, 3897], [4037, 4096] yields 0.15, 41.4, 75.8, 52.5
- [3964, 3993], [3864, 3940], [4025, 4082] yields 0.26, 44.3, 75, 59.8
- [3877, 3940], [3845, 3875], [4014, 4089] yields 0.08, 39.6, 76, 48.9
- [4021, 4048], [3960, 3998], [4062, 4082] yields -0.22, 50.5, 73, 63.9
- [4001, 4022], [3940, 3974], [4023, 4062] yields -0.22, 42.7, 76.2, 64.1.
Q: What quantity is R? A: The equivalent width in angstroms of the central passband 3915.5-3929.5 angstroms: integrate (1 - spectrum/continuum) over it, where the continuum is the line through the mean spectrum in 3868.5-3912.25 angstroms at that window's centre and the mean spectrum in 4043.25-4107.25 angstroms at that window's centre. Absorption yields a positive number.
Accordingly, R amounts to 1.0 angstroms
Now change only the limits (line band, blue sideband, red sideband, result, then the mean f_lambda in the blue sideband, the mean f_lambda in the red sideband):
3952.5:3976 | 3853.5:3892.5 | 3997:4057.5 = 8.6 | 40.1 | 77.5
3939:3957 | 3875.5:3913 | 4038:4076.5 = 2.1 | 48.6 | 74.2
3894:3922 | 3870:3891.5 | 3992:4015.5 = -3.1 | 41.9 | 76.2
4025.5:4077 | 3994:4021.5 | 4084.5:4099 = 2.0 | 77.1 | 79.3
